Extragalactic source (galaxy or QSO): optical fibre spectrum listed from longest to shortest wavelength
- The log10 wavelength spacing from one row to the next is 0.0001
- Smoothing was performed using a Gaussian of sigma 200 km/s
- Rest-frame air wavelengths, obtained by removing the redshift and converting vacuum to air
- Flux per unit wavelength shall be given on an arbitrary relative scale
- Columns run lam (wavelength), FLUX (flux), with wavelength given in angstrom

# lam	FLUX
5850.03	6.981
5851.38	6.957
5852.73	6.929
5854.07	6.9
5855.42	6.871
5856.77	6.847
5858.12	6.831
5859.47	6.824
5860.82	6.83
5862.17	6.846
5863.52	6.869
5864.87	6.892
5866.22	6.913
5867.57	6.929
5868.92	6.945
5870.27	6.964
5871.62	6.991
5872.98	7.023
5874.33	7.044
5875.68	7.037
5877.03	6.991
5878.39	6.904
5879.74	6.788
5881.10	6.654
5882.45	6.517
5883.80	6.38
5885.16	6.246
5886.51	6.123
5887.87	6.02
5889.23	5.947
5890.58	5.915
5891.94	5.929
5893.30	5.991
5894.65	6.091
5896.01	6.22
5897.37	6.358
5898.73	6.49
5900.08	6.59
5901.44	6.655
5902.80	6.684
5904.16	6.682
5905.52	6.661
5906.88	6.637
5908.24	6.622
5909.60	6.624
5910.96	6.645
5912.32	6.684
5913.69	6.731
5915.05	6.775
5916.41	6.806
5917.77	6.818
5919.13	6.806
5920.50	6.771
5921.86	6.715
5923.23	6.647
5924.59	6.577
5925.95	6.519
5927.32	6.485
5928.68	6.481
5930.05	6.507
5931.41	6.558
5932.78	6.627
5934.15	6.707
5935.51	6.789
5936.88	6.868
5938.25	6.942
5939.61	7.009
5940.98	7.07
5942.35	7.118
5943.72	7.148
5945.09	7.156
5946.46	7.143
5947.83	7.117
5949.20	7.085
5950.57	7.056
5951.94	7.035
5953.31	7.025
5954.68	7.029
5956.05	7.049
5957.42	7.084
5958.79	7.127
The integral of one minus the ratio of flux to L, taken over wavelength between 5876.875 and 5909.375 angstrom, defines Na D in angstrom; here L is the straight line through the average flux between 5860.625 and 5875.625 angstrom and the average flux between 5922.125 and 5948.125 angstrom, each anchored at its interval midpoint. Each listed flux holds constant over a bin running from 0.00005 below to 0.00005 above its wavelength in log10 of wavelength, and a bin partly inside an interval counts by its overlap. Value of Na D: 2.25 angstrom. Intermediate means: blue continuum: 6.94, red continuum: 6.81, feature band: 6.41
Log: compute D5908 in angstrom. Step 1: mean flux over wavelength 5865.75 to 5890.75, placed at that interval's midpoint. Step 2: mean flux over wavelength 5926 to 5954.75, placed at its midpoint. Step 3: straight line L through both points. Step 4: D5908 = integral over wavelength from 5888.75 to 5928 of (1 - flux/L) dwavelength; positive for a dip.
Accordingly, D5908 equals 1.5 angstrom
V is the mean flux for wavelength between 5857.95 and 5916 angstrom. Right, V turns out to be 6.61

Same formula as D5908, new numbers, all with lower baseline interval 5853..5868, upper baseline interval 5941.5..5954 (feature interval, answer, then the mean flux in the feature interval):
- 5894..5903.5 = 0.7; 6.44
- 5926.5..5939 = 0.7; 6.66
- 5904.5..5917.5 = 0.6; 6.69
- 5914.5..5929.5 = 0.8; 6.67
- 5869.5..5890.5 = 0.9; 6.62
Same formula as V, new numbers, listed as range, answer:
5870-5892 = 6.57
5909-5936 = 6.66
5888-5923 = 6.51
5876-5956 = 6.66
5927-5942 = 6.75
